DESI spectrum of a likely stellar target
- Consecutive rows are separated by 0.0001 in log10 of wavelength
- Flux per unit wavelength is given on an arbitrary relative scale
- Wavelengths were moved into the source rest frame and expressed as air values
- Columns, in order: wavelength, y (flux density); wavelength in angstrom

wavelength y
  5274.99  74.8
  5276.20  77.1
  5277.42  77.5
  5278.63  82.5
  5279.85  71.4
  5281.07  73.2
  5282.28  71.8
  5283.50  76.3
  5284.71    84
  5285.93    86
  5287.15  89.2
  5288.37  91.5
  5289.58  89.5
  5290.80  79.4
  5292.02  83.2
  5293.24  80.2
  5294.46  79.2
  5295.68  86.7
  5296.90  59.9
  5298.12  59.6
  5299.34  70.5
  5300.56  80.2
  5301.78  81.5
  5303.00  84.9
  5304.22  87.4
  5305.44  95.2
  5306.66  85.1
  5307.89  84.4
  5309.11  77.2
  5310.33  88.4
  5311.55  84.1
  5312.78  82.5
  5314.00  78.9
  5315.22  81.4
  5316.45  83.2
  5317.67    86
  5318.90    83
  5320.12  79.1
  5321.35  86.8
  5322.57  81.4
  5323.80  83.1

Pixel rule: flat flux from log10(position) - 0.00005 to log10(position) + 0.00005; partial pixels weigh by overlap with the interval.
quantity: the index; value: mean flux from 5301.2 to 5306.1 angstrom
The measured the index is 87.4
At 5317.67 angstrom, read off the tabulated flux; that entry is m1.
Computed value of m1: 86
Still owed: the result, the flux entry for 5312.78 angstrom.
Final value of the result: 82.5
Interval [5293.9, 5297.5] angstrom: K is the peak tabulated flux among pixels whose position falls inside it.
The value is 86.7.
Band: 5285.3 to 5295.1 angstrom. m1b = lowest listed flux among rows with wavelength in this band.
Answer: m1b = 79.2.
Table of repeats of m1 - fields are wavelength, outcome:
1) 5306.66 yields 85.1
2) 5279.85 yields 71.4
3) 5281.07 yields 73.2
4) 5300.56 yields 80.2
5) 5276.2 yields 77.1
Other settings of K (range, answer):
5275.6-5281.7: 82.5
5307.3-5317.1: 88.4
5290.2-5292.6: 83.2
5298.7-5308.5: 95.2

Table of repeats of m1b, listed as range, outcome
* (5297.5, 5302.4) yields 59.6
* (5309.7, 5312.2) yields 84.1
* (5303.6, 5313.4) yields 77.2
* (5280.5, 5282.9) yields 71.8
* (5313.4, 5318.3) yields 78.9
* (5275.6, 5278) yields 77.1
